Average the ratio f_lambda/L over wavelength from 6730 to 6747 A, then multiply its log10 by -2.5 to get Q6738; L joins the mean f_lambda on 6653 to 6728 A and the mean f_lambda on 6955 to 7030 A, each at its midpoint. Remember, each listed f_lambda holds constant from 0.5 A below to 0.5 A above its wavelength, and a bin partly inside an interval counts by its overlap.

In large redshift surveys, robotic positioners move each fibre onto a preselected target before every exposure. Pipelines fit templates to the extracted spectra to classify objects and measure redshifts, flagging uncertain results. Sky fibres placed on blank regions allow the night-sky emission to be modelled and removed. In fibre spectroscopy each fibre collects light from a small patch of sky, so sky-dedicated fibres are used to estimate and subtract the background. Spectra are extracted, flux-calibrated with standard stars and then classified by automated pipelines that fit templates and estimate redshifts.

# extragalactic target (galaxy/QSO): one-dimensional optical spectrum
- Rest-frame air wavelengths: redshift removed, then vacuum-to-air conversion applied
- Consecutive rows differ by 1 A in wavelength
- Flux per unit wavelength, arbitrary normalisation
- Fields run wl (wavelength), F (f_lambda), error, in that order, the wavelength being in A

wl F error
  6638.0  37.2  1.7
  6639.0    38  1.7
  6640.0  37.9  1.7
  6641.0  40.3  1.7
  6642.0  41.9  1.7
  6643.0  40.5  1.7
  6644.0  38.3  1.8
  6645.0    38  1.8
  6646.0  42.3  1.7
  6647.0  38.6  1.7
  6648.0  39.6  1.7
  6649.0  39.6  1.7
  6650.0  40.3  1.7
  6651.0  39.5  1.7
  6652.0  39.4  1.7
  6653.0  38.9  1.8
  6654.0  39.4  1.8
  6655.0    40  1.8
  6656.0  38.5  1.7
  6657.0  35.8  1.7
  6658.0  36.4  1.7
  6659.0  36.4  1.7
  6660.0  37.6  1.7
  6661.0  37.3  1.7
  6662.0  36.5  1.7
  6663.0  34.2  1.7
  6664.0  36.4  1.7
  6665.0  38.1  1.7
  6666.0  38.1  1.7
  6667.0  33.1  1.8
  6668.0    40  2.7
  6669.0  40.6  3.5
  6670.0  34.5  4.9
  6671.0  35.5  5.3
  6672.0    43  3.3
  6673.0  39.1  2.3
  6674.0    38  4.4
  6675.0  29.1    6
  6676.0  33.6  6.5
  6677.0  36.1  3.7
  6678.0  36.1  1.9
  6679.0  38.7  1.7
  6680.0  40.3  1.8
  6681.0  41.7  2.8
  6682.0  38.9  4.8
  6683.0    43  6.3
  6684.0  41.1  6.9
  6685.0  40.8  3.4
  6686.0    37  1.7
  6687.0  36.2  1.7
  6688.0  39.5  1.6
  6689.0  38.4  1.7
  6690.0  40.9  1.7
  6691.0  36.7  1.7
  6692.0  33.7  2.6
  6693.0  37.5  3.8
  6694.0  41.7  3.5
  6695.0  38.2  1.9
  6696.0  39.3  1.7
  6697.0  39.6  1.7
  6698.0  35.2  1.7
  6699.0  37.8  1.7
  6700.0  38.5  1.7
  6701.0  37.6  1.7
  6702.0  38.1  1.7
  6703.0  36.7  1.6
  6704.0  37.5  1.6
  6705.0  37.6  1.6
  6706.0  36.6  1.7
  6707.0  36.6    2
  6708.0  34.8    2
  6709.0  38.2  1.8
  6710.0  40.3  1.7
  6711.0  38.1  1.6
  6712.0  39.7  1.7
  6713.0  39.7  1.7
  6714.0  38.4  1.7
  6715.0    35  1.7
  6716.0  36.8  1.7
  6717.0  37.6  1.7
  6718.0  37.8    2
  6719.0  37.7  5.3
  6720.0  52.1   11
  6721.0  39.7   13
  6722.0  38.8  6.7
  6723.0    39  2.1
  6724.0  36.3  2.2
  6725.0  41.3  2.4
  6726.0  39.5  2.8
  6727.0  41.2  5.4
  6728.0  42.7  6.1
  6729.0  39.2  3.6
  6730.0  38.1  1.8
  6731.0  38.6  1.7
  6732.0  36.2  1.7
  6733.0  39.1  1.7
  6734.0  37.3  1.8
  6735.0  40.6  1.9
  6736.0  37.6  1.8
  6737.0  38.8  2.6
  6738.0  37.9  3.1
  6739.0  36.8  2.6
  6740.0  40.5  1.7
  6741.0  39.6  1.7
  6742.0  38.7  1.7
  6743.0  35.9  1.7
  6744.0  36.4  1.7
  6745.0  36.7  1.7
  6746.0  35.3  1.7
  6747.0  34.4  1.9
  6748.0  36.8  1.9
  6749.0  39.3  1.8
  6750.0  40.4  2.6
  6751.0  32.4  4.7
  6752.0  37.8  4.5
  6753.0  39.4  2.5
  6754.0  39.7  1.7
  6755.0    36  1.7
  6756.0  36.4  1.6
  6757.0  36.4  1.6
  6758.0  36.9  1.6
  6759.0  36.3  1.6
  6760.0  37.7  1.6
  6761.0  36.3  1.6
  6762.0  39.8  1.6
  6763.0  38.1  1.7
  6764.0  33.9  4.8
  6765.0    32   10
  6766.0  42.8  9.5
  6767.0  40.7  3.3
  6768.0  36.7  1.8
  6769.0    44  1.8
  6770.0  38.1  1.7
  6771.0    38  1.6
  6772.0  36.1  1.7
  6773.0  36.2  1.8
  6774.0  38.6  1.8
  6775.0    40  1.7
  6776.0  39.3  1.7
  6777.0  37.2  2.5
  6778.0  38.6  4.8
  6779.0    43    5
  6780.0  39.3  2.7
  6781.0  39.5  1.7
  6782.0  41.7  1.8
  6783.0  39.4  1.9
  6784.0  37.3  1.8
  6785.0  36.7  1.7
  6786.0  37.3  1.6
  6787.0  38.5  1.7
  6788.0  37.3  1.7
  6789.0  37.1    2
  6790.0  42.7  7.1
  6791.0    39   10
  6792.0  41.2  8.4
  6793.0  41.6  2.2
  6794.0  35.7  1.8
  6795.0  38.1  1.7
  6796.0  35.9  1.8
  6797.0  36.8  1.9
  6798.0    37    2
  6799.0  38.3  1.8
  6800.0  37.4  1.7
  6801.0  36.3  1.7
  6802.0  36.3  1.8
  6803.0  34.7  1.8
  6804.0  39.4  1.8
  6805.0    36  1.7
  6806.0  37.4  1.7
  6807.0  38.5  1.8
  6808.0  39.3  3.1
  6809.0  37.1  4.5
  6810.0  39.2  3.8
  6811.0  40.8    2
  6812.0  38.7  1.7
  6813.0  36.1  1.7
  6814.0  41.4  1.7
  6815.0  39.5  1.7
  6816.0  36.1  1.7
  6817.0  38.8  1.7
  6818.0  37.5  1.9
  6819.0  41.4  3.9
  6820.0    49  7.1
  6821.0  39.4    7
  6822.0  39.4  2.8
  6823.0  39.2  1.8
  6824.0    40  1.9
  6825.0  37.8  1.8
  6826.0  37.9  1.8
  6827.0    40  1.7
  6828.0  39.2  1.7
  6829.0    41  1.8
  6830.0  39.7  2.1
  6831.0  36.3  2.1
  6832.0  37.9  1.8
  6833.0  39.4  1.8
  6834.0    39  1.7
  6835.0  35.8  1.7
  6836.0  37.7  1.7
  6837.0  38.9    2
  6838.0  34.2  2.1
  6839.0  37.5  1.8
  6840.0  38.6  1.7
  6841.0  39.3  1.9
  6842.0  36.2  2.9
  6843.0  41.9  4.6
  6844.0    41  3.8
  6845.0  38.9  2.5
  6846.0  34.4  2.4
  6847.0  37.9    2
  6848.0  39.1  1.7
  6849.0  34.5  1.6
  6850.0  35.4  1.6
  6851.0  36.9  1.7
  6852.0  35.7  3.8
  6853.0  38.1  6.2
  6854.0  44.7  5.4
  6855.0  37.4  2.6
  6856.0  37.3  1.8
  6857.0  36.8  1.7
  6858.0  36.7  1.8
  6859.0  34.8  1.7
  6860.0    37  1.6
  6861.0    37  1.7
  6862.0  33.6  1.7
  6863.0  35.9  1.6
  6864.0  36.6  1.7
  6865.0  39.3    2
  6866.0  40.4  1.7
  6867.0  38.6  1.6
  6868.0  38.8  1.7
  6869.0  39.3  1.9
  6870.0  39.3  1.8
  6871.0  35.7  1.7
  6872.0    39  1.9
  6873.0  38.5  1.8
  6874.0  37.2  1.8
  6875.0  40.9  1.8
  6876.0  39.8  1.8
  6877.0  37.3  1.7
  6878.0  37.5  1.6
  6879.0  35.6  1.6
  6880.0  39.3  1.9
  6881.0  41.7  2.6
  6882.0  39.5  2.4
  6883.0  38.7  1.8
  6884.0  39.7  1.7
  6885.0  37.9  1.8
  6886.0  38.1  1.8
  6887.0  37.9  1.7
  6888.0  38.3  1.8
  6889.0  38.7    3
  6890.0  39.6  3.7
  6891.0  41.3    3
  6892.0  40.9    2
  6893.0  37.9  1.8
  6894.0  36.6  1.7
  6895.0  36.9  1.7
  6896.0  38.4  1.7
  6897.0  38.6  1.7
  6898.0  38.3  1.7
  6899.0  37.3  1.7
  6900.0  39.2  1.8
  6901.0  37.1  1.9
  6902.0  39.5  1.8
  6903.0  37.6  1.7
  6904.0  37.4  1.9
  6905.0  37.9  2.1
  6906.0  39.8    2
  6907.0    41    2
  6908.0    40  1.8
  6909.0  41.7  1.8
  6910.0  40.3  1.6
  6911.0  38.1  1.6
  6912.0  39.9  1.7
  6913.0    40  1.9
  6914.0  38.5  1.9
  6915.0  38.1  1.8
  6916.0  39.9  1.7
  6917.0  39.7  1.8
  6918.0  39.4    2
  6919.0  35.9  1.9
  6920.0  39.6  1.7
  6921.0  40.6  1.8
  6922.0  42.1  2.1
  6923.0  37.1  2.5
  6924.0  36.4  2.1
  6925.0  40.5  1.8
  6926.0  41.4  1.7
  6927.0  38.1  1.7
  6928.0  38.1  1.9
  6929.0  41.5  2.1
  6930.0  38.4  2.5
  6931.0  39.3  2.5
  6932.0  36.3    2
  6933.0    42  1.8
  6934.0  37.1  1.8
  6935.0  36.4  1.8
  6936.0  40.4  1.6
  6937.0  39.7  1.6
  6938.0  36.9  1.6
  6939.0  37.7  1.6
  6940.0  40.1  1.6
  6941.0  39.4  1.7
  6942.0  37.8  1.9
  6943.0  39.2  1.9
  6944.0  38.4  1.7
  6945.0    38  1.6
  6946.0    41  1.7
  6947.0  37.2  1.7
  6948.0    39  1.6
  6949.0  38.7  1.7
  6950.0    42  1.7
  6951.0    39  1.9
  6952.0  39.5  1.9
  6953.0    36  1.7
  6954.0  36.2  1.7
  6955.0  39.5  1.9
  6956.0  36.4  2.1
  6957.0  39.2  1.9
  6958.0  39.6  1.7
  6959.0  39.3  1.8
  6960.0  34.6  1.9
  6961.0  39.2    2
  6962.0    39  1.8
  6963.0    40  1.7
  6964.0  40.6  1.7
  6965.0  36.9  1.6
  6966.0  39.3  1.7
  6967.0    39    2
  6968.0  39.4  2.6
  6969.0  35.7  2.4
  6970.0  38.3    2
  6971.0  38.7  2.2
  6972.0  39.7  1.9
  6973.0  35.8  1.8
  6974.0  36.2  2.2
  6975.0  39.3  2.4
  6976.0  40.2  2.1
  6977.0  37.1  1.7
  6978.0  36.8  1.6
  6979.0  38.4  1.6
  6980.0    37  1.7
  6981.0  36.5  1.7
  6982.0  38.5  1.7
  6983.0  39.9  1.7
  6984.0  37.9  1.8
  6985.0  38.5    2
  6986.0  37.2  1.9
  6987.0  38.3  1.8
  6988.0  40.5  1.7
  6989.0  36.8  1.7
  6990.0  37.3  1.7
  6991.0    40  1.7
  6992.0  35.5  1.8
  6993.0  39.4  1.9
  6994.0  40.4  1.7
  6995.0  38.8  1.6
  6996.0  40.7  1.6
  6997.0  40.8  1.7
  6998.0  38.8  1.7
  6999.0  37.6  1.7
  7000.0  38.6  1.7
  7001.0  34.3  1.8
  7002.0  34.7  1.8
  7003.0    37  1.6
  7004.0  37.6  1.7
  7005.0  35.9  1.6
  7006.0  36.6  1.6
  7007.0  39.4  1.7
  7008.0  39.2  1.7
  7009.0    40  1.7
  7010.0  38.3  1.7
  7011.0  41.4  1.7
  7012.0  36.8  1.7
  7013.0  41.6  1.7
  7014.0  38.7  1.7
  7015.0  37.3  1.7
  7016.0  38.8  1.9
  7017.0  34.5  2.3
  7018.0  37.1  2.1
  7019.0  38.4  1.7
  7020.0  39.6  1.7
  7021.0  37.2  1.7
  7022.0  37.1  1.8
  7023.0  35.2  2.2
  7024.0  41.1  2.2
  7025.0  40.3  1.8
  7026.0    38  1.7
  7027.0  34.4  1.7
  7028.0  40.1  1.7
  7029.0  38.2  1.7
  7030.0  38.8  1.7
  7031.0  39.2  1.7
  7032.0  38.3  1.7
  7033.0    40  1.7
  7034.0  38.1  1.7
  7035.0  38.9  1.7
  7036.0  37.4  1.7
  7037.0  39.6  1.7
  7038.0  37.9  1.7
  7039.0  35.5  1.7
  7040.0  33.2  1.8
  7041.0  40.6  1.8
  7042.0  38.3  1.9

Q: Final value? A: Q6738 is 0.01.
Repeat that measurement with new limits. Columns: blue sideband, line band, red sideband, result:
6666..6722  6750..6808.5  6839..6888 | 0.00 mag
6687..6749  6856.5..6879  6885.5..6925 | 0.03 mag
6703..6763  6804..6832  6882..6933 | -0.02 mag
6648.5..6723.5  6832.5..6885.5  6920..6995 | 0.01 mag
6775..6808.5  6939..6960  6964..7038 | -0.01 mag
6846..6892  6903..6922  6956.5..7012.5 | -0.03 mag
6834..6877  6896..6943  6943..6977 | -0.02 mag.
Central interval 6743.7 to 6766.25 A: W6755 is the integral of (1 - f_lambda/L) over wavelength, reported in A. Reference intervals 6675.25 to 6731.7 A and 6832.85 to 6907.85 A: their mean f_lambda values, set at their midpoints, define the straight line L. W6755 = 0.9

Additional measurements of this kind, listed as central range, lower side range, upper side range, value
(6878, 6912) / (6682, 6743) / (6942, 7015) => -0.3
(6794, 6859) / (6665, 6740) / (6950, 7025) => 0.2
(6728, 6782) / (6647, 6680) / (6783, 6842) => 0.1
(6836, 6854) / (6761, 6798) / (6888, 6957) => 0.4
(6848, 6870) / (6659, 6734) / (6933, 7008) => 0.5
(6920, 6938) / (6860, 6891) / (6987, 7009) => -0.4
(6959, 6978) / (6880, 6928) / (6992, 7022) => 0.1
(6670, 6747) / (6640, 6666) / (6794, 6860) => 0.3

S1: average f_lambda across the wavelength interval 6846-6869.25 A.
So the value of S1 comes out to 37.4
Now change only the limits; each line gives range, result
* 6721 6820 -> 38.3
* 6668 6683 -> 37.8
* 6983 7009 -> 38.1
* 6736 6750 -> 37.6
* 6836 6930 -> 38.4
